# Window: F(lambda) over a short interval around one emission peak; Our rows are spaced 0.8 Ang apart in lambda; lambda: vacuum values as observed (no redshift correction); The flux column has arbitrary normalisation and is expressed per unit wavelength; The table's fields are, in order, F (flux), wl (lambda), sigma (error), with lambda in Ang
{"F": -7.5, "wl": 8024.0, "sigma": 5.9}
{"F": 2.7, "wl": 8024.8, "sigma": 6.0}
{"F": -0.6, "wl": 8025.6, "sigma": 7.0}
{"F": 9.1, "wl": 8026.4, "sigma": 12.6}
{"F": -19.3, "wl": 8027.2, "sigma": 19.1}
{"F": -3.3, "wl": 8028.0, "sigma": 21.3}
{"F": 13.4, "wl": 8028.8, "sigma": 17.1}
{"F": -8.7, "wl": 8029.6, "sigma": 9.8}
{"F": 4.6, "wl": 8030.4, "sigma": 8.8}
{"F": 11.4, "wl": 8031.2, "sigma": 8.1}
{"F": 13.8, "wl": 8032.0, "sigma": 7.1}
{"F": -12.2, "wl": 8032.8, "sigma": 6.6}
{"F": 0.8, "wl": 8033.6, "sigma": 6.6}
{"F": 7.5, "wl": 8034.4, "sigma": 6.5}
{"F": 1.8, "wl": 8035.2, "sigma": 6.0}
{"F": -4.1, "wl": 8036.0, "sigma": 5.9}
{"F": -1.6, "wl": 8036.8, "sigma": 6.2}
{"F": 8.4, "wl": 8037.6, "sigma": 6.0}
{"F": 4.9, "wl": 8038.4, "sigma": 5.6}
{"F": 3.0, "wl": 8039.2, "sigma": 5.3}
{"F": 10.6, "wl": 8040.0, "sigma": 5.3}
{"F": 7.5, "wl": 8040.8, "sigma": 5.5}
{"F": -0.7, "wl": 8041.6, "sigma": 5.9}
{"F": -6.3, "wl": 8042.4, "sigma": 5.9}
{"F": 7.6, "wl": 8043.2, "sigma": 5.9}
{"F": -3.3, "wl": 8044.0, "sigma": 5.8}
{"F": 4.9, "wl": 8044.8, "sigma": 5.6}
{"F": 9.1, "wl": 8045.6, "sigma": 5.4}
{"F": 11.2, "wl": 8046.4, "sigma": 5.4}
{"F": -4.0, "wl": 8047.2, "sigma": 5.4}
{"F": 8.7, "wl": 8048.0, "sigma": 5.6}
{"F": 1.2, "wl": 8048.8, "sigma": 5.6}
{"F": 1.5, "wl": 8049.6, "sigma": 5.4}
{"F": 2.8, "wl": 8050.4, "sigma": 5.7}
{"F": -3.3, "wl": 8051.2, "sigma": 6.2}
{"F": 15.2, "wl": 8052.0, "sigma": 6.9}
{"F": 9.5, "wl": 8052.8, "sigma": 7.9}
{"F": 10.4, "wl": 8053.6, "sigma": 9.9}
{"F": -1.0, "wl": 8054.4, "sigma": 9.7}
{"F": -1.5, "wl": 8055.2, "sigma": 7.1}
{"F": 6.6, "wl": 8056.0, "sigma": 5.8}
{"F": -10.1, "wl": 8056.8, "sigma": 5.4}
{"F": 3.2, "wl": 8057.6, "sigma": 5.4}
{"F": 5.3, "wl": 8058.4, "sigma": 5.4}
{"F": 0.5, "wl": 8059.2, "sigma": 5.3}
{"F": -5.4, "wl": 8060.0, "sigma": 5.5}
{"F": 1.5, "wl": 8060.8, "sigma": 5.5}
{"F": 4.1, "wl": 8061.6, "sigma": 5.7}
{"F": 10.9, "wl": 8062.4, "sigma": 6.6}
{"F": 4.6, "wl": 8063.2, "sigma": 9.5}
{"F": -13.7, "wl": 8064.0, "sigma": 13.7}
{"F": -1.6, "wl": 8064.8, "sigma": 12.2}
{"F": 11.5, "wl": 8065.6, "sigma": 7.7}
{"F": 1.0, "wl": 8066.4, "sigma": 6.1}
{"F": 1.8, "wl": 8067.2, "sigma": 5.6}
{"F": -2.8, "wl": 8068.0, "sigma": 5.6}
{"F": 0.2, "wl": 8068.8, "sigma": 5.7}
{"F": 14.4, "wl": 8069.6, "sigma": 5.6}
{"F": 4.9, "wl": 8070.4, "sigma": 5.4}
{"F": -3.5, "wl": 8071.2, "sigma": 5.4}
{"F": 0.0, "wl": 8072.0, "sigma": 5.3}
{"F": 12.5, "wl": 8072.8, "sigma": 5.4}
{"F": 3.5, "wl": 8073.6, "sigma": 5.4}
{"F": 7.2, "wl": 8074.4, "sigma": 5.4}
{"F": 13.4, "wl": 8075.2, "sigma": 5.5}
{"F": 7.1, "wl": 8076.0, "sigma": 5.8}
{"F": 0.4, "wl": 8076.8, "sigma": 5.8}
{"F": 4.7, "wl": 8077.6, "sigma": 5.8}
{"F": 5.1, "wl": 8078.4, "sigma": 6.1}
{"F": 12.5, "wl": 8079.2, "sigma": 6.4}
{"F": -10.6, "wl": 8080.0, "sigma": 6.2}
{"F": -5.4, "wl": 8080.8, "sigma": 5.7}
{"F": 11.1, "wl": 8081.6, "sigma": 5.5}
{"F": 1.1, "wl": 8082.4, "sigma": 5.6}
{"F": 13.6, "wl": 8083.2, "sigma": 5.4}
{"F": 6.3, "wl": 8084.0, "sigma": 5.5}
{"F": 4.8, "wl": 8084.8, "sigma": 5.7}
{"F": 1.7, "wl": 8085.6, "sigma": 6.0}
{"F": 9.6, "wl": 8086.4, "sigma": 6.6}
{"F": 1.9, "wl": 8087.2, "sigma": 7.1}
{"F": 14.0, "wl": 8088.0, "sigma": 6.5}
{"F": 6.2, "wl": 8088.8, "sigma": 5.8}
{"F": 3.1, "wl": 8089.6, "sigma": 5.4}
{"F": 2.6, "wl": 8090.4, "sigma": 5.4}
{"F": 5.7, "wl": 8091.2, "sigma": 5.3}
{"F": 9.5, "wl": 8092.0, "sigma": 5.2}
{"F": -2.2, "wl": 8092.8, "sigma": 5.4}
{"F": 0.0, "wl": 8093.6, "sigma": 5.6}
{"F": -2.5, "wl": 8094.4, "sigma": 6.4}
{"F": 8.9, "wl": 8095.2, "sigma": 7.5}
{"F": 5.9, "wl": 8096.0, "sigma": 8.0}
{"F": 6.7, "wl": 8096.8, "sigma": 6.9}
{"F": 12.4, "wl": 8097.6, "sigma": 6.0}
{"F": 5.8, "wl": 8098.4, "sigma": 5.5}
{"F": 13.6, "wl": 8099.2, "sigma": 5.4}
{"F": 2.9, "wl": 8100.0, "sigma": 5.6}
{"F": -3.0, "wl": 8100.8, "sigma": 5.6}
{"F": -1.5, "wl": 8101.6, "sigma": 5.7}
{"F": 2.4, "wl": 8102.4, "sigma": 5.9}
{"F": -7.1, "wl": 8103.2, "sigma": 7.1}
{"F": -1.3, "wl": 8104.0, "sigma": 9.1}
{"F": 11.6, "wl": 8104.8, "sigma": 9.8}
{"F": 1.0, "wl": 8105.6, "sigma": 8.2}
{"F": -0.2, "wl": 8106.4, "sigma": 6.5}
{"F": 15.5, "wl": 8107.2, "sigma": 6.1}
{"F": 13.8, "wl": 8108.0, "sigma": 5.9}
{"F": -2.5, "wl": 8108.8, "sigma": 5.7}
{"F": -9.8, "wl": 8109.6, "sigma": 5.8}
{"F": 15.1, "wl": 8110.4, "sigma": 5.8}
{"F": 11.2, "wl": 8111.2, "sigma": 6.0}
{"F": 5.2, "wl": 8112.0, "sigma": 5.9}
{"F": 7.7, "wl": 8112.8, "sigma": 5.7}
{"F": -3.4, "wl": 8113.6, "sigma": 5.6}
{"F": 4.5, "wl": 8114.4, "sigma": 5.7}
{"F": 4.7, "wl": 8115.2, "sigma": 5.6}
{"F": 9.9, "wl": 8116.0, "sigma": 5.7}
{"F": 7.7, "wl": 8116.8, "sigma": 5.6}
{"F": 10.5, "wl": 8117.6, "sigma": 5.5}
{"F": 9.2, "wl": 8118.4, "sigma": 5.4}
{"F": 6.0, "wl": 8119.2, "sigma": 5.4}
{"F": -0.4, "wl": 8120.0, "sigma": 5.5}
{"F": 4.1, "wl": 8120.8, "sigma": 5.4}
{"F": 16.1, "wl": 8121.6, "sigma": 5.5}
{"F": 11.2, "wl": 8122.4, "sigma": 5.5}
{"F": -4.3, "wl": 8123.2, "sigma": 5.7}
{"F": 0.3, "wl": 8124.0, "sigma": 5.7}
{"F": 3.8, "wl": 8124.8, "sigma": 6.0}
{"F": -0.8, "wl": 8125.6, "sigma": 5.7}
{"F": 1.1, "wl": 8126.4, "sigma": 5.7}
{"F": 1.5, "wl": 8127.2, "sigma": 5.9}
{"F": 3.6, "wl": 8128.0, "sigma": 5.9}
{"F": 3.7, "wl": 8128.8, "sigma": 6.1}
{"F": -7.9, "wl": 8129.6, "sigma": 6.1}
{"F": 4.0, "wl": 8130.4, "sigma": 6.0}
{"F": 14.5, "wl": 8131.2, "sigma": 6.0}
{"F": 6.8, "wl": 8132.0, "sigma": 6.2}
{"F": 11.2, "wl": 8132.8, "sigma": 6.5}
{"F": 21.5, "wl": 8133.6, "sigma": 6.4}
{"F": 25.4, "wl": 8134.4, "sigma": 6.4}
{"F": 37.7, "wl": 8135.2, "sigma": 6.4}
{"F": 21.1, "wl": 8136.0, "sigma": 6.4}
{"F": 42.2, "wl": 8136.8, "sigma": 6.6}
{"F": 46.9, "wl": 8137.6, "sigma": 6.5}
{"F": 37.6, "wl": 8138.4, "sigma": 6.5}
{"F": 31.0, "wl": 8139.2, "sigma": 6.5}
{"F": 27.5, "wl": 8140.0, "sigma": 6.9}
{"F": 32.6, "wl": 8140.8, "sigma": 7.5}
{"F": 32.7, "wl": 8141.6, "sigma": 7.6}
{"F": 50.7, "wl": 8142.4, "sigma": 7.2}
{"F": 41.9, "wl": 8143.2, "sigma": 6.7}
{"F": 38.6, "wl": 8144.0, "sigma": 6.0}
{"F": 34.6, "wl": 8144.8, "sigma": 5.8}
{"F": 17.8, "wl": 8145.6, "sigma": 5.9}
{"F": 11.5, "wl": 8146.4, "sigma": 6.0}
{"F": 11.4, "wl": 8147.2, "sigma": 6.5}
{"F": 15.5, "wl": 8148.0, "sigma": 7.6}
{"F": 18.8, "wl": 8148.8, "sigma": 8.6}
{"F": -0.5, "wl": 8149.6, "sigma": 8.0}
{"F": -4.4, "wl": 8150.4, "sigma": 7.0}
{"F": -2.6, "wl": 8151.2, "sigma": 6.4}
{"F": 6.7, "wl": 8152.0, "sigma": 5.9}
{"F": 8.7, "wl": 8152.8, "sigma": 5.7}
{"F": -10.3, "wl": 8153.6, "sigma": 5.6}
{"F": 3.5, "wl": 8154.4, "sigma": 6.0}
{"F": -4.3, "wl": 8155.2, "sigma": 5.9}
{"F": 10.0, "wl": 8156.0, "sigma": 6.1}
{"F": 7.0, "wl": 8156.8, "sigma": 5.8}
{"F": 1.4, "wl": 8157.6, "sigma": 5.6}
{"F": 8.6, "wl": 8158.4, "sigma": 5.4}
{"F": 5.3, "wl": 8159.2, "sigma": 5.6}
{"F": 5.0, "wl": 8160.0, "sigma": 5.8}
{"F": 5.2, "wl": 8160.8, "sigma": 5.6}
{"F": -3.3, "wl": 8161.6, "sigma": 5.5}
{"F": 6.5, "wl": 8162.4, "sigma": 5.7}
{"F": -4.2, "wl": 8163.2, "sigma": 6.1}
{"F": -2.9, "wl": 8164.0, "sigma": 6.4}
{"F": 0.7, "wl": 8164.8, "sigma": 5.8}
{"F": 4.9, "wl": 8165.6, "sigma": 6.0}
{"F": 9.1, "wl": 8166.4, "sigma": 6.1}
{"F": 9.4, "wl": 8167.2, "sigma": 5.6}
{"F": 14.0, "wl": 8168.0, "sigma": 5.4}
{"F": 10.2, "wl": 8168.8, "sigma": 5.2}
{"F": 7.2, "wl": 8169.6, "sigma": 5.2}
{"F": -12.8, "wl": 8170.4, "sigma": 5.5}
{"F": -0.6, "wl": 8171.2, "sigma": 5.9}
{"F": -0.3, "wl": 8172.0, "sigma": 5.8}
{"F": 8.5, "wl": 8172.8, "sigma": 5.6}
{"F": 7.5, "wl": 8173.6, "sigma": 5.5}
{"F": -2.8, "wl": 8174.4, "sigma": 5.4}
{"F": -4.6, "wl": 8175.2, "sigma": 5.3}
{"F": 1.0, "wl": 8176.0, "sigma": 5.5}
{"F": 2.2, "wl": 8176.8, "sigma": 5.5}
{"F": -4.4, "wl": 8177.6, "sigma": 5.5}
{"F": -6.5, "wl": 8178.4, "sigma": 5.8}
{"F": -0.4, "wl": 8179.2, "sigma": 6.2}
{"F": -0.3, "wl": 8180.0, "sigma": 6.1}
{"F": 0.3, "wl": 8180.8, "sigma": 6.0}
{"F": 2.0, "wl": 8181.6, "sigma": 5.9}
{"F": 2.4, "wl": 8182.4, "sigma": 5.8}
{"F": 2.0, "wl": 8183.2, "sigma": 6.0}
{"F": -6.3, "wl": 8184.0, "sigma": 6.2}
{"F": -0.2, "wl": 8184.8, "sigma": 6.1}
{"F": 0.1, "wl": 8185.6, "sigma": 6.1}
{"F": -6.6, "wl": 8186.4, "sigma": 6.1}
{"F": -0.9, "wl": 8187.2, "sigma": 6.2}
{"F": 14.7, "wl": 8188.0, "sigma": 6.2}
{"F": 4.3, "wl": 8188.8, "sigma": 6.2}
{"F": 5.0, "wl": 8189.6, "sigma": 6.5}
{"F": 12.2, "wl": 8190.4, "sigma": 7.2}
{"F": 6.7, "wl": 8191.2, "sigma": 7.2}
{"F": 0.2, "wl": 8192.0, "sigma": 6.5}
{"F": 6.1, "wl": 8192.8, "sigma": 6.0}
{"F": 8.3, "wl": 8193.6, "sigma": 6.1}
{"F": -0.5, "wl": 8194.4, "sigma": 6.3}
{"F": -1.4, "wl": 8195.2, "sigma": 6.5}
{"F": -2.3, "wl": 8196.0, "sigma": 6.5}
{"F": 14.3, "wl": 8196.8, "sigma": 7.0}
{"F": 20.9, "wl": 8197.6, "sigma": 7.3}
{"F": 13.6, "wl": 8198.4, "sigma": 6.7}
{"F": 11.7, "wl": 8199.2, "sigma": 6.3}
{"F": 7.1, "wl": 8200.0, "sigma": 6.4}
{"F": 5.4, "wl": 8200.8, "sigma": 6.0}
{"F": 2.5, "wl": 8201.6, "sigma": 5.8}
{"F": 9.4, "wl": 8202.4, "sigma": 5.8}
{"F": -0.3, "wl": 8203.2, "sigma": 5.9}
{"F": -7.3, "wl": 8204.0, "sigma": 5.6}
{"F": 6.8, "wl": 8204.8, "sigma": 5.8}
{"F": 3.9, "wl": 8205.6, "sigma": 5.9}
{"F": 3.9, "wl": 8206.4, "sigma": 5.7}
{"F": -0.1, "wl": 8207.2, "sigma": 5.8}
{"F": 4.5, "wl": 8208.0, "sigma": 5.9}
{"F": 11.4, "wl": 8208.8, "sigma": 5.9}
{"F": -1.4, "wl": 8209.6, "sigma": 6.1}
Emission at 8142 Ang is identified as [O II] 3727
